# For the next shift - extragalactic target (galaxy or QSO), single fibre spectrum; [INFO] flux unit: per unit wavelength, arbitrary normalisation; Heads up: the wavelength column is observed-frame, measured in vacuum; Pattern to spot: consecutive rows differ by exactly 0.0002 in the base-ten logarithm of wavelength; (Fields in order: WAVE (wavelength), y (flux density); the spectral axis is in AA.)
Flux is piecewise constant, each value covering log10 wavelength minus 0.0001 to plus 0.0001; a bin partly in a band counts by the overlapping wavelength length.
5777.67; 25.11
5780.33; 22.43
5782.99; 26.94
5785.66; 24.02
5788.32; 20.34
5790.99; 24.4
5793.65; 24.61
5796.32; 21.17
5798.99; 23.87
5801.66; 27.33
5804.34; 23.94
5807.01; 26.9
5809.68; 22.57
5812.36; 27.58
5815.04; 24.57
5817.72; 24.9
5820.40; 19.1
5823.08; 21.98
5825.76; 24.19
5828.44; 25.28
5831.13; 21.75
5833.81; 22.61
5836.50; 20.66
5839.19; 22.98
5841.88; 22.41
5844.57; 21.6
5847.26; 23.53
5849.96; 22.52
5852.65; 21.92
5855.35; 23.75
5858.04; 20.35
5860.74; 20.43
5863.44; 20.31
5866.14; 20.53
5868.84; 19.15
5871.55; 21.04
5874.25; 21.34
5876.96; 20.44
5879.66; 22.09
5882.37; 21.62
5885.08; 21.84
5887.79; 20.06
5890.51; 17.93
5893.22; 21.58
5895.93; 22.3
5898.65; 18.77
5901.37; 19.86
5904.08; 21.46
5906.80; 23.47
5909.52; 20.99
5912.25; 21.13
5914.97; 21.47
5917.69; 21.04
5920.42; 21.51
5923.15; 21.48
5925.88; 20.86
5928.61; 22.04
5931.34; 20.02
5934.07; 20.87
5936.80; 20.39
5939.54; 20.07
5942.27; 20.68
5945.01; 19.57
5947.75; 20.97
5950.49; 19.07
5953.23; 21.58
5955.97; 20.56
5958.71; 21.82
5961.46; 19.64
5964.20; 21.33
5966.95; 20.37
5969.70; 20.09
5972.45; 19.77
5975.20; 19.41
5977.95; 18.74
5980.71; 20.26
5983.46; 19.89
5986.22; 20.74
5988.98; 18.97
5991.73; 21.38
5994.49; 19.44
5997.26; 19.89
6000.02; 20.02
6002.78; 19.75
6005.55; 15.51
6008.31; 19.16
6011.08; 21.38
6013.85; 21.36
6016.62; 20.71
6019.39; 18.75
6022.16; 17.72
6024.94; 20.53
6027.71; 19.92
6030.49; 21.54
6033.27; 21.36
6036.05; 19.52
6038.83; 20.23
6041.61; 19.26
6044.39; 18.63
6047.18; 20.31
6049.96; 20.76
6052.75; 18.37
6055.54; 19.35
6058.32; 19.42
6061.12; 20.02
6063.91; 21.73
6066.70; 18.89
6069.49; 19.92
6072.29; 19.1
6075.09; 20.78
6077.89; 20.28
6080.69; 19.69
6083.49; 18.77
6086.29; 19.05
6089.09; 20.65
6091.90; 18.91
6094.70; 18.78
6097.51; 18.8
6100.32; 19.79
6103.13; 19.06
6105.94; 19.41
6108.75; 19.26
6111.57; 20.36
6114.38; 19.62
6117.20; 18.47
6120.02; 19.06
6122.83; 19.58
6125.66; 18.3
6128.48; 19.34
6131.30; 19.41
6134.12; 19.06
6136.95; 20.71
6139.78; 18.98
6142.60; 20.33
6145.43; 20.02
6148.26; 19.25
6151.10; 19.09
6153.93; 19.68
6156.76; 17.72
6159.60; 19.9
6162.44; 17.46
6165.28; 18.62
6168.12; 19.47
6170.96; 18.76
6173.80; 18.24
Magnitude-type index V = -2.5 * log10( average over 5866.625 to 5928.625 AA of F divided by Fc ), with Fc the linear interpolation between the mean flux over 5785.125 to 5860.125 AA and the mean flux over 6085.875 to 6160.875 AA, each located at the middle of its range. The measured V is 0.06 mag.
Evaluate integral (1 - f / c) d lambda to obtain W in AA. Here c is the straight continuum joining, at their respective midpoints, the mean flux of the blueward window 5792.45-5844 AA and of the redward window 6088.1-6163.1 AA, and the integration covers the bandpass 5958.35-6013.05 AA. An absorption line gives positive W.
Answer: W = 3.57 AA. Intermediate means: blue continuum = 23.6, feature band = 19.9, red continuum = 19.3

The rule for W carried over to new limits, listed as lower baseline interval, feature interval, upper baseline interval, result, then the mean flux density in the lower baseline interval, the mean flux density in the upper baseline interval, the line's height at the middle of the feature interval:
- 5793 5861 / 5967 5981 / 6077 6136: 0.98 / 23.2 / 19.3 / 21.2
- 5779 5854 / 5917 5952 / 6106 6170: 1.99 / 23.4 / 19.3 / 21.9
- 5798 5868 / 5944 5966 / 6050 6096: 0.71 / 22.9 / 19.6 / 21.3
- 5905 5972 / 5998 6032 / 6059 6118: 0.85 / 20.9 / 19.6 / 20.2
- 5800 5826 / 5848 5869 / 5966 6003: 1.67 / 24.3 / 19.9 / 23.1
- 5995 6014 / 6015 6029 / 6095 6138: -0.09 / 19.5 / 19.3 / 19.4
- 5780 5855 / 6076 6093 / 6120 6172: 0.33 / 23.4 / 19.2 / 20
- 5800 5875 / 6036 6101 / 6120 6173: 1.45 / 22.7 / 19.2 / 20.1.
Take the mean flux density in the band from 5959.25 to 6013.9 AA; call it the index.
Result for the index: 19.8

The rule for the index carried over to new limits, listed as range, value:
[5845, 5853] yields 22.6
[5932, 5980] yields 20.3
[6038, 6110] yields 19.6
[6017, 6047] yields 19.8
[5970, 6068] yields 19.8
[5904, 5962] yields 20.9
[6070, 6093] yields 19.7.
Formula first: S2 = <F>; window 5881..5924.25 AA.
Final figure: 21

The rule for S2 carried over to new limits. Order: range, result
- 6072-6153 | 19.5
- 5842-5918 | 21.2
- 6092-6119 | 19.3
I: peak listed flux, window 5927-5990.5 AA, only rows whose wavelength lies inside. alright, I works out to 22.04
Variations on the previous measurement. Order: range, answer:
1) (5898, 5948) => 23.47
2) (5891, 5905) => 22.3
